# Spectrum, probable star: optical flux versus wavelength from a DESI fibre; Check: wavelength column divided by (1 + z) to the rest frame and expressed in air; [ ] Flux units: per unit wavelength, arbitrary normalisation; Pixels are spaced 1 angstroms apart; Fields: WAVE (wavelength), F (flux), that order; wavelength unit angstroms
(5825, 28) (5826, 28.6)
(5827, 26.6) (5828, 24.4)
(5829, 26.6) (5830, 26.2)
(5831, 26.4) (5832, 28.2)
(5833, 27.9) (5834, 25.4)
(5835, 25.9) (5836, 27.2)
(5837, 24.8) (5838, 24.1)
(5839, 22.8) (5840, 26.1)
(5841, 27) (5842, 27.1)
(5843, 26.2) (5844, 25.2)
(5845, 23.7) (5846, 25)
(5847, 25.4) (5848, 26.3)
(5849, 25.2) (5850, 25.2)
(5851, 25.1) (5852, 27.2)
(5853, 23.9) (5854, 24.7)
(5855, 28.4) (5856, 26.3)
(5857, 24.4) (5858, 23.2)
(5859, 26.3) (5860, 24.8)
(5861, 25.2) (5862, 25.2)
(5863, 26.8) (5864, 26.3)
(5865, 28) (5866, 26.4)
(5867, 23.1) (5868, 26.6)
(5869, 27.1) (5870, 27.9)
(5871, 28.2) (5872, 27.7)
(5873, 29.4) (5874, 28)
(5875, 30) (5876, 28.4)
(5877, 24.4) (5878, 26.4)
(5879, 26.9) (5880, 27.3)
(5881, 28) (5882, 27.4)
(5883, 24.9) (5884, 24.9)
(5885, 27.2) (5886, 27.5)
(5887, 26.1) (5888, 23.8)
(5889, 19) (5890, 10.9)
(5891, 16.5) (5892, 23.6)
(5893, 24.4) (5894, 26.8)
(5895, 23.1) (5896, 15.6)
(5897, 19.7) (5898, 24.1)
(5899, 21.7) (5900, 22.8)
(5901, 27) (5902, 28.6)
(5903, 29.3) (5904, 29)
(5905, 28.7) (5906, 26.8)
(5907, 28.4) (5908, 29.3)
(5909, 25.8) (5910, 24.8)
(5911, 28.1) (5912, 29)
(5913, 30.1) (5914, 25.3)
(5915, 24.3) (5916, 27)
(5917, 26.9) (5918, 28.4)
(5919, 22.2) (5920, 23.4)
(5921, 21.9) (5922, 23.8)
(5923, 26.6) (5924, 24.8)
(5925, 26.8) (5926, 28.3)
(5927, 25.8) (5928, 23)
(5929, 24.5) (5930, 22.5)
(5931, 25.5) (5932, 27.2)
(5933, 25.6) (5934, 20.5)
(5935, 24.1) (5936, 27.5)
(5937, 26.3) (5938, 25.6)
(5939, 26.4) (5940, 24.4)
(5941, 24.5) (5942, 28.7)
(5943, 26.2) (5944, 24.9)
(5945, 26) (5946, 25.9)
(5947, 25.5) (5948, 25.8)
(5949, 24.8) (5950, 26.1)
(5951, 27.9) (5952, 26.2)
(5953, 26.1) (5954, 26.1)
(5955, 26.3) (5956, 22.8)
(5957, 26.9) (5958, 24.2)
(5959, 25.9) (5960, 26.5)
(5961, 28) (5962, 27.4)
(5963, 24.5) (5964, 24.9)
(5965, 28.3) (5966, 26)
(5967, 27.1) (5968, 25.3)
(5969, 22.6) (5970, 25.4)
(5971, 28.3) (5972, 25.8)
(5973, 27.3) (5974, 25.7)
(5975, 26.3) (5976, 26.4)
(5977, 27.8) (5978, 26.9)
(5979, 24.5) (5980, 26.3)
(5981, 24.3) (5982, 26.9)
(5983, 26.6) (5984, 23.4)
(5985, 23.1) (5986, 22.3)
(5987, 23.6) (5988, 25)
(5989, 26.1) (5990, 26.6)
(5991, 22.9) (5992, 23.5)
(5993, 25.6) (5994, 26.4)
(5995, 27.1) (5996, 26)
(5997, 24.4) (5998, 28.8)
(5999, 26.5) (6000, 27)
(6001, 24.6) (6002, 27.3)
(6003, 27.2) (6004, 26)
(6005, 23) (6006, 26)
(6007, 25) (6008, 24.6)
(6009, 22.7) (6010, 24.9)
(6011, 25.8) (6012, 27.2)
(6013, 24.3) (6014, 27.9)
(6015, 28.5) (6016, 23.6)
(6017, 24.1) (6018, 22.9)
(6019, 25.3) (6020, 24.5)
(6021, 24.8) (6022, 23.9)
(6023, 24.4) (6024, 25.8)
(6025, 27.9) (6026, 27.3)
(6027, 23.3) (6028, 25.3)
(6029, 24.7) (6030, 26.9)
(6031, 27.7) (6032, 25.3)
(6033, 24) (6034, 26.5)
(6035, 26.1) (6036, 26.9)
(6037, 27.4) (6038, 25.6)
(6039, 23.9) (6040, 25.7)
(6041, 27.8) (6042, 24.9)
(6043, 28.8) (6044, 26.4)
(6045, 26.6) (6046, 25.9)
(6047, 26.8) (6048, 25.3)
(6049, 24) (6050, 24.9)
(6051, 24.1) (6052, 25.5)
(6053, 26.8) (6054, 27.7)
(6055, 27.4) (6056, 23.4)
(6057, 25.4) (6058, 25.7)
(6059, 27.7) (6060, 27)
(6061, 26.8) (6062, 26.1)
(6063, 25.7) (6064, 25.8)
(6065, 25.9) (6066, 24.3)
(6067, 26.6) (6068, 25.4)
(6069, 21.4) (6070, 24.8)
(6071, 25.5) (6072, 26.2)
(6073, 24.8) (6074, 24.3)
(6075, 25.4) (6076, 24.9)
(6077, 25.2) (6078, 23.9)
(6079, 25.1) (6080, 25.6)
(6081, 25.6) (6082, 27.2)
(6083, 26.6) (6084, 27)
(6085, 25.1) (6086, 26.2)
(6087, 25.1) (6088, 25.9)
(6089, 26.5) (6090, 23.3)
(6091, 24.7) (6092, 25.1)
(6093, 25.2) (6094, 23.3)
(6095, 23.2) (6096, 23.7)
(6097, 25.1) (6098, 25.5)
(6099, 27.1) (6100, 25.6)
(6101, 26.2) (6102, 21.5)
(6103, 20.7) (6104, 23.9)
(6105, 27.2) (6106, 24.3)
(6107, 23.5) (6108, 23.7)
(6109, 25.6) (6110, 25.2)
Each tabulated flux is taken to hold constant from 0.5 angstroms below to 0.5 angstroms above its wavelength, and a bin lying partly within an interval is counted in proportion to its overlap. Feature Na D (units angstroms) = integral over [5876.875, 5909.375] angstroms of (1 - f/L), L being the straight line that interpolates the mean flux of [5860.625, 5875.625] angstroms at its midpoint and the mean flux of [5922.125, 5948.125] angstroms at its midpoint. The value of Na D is 2.15 angstroms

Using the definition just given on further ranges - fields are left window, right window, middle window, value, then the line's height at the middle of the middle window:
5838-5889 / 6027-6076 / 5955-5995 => 0.43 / 25.9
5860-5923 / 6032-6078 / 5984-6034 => 0.64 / 25.7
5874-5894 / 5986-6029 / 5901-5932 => -1.76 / 24.9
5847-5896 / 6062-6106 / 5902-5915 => -1.25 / 25.3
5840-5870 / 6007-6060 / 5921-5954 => 0.26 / 25.7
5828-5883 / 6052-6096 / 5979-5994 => 0.57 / 25.7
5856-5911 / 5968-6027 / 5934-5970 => -0.45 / 25.5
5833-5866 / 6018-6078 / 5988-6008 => -0.09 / 25.6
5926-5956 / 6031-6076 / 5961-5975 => -0.30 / 25.6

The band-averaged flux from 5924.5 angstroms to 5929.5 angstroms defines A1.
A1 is 25.7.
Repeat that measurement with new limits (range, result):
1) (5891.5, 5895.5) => 24.5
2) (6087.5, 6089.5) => 26.2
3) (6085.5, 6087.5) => 25.6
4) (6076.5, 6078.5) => 24.5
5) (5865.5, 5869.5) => 25.8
